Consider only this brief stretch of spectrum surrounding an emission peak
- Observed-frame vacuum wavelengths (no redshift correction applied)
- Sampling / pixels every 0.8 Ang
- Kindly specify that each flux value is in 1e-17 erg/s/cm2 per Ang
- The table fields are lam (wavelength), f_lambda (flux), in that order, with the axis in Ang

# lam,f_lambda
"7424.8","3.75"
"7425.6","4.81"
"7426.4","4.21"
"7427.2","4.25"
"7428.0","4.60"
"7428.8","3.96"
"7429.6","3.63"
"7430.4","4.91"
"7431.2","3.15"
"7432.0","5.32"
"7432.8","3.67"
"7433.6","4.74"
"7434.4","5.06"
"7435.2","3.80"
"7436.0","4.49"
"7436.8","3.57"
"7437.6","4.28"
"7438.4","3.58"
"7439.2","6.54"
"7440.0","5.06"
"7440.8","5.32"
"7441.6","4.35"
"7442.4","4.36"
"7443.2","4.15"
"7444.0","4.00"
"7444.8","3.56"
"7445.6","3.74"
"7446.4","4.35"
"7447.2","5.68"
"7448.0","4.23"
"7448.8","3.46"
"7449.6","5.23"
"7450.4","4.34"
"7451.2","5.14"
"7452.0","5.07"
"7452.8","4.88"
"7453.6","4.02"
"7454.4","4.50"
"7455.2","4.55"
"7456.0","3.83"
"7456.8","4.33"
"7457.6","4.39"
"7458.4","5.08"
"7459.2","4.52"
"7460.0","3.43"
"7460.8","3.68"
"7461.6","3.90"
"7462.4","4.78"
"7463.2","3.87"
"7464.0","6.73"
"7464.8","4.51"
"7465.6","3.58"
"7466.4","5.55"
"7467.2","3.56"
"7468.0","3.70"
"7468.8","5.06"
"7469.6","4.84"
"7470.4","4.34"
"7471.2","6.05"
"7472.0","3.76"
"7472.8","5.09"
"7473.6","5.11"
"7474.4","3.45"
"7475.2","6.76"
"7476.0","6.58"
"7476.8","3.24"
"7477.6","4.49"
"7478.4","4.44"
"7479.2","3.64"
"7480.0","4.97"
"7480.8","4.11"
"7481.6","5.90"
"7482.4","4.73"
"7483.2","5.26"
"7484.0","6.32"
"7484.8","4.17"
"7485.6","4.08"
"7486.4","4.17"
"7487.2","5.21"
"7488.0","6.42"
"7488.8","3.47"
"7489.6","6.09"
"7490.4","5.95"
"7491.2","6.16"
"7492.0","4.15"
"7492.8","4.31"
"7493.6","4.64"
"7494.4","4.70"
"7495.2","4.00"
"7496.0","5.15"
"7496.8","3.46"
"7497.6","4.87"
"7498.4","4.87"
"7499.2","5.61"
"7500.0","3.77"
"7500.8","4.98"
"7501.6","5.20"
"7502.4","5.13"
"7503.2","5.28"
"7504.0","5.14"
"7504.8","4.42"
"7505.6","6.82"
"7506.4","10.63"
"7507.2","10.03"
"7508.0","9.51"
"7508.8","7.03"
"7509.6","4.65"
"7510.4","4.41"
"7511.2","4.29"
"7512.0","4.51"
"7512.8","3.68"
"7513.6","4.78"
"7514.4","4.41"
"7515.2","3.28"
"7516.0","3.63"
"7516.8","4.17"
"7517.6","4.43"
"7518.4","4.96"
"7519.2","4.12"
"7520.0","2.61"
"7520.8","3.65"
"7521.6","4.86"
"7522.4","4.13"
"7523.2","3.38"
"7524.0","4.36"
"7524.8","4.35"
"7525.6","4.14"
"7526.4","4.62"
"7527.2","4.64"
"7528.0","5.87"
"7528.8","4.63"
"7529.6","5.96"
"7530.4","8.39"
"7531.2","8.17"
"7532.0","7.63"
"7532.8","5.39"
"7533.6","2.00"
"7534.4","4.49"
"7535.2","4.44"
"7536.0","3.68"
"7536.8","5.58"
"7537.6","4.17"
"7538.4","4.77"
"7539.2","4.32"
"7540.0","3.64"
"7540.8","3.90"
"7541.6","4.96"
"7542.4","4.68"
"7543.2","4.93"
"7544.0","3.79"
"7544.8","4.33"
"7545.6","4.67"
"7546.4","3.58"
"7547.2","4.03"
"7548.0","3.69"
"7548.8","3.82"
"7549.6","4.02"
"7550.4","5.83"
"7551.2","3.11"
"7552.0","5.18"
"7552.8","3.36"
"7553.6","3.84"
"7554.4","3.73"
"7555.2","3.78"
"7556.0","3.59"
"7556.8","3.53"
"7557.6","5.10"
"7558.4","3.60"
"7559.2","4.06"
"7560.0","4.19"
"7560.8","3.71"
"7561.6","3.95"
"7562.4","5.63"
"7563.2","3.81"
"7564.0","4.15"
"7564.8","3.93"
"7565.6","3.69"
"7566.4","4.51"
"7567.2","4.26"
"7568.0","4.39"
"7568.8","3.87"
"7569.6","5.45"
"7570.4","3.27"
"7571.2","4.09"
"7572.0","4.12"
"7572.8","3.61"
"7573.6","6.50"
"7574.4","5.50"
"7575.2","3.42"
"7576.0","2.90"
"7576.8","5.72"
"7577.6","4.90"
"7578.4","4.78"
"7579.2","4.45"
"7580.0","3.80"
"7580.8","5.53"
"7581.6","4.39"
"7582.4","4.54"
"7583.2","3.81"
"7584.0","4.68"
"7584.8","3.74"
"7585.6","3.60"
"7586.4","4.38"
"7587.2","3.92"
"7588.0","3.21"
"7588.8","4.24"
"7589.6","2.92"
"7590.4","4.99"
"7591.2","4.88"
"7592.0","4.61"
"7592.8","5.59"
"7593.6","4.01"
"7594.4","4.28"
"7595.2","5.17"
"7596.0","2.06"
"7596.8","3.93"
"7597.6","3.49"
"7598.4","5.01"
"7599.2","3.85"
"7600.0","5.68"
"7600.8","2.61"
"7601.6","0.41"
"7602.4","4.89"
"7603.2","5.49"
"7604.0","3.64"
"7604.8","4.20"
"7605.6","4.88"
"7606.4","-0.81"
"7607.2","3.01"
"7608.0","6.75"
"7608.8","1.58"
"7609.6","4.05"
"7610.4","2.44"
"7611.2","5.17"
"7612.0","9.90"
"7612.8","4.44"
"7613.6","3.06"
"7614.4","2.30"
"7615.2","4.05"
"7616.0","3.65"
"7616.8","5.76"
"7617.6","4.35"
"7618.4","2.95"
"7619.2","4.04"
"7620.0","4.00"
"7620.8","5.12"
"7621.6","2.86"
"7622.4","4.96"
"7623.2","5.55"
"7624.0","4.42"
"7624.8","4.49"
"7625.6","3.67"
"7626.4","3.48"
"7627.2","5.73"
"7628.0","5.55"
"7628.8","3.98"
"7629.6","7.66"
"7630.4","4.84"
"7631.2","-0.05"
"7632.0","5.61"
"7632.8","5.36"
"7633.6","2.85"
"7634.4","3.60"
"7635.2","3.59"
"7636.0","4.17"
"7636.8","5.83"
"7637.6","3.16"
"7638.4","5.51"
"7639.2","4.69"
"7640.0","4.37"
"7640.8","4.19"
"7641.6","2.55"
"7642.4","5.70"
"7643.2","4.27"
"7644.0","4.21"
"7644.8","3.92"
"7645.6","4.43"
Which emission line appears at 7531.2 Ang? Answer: [N II] 6583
